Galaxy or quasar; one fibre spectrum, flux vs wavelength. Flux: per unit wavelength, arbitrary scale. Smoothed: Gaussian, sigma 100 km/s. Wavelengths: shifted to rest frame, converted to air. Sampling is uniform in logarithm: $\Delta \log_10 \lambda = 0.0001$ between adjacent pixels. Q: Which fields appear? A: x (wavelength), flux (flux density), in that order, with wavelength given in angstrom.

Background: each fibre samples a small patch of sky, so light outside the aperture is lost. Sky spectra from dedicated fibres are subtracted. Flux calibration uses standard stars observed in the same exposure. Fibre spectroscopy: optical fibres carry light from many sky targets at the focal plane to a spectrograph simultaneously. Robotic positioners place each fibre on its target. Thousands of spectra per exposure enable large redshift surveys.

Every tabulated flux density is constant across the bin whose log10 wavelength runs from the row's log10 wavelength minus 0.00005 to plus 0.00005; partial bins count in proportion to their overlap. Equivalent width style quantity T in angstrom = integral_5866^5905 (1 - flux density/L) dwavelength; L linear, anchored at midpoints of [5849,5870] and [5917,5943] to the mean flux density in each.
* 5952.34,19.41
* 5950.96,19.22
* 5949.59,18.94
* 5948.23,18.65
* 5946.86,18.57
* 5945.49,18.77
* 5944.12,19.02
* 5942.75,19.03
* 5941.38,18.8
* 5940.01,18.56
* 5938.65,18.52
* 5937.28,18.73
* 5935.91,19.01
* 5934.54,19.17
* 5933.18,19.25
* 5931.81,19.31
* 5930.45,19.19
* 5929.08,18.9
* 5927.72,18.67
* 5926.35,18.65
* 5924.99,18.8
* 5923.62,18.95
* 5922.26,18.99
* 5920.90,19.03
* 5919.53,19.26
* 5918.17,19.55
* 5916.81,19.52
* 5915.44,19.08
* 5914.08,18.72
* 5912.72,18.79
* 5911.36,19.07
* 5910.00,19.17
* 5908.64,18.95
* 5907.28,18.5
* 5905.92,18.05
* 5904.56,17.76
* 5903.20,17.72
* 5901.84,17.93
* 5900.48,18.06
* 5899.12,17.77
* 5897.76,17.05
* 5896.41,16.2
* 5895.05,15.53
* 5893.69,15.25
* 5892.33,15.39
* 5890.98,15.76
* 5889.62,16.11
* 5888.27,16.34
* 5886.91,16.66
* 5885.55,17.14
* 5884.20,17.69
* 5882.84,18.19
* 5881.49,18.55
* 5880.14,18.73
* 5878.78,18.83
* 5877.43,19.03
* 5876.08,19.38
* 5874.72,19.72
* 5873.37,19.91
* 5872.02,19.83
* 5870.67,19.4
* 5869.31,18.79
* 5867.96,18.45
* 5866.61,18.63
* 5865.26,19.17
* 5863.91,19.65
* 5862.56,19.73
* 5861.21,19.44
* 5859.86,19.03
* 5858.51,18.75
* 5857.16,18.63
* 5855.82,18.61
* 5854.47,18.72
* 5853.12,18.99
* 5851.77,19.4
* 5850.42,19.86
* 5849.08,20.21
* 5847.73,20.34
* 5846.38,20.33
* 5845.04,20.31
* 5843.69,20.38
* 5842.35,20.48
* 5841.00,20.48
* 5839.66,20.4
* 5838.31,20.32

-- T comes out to 2.6 angstrom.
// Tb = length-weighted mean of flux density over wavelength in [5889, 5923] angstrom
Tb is 17.9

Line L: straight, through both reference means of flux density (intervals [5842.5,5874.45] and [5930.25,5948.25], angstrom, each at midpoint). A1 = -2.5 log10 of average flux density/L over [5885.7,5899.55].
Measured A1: 0.18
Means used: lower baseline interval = 19.4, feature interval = 16.2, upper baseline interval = 18.9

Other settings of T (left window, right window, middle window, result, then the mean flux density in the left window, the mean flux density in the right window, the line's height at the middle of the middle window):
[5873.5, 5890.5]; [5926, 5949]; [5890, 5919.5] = 0.94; 18.1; 18.9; 18.4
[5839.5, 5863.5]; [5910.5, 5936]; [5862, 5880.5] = 0.24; 19.7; 19.1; 19.5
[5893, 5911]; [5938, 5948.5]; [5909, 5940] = -1.37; 17.6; 18.7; 18.2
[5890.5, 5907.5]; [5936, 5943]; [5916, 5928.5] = -0.74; 17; 18.7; 18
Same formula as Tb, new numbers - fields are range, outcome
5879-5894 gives 17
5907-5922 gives 19.1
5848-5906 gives 18.2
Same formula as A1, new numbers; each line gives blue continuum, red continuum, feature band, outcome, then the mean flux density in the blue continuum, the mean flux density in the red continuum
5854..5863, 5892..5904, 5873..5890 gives -0.03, 19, 16.8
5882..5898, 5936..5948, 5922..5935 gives -0.05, 16.5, 18.7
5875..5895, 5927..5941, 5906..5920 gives -0.04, 17.3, 18.9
